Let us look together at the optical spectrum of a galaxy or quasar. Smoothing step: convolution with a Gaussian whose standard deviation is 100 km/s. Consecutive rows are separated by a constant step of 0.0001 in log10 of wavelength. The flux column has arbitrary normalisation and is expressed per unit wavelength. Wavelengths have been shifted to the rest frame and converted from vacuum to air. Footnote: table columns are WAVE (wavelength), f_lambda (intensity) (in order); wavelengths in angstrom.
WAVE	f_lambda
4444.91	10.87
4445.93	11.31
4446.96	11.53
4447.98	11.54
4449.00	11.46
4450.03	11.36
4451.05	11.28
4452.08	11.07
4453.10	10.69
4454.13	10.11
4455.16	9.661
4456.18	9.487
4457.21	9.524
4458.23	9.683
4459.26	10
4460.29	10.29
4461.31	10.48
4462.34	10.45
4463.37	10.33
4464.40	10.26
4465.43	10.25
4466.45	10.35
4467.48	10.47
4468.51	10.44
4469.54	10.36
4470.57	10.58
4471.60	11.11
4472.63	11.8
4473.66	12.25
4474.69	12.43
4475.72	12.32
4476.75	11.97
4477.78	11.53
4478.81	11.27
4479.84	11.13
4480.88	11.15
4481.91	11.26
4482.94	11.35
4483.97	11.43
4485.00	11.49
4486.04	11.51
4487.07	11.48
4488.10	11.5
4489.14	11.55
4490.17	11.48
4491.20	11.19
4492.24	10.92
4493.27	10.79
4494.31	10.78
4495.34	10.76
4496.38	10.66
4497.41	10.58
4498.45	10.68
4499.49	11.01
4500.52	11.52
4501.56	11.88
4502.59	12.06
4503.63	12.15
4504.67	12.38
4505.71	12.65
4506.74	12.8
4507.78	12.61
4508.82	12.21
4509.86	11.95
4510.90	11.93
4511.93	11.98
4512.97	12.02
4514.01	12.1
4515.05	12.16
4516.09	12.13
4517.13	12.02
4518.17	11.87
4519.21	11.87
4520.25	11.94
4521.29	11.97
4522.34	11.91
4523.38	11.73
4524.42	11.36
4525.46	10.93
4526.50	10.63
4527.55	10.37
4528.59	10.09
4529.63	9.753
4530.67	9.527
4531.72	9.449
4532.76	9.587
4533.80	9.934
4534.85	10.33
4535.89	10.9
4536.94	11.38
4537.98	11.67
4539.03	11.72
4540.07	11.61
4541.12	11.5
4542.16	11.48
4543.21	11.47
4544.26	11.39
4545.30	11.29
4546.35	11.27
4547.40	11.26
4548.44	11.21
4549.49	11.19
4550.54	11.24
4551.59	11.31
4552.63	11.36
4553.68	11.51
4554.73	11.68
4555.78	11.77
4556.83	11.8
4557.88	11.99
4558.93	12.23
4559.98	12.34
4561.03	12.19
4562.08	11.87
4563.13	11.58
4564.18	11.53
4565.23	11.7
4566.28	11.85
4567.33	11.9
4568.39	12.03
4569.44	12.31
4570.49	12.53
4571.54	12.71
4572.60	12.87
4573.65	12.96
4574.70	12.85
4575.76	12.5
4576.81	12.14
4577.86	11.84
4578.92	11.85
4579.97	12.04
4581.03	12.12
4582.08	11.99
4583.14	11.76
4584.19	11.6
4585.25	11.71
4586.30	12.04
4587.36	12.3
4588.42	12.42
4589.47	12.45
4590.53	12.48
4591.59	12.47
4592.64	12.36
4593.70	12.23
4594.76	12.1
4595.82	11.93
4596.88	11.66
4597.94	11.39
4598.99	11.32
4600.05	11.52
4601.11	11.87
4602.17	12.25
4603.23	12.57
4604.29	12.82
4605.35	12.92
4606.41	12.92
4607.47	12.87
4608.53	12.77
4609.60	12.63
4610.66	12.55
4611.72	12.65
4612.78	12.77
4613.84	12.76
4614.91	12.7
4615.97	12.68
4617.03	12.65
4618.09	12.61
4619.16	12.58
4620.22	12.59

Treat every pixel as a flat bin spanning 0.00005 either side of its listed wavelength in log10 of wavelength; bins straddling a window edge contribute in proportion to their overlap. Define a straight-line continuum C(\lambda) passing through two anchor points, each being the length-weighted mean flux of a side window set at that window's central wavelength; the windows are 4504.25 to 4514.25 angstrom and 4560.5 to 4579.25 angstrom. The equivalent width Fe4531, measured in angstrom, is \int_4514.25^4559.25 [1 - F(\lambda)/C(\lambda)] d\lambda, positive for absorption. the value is 3.60 angstrom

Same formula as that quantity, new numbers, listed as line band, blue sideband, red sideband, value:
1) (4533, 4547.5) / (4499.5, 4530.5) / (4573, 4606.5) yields 0.83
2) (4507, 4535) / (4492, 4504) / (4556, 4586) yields 0.34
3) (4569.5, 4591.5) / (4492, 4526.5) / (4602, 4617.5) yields 0.27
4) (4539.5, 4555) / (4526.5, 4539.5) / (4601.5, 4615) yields -0.79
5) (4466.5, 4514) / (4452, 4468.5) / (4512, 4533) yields -3.64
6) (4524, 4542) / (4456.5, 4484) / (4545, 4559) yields 1.11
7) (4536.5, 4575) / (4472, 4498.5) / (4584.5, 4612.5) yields 0.45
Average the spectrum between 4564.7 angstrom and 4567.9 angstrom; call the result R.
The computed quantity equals 11.8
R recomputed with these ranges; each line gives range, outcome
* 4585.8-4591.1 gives 12.3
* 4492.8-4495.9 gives 10.8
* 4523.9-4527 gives 11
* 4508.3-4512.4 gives 12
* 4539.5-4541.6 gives 11.6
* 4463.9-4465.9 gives 10.2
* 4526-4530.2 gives 10.2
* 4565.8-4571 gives 12.1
